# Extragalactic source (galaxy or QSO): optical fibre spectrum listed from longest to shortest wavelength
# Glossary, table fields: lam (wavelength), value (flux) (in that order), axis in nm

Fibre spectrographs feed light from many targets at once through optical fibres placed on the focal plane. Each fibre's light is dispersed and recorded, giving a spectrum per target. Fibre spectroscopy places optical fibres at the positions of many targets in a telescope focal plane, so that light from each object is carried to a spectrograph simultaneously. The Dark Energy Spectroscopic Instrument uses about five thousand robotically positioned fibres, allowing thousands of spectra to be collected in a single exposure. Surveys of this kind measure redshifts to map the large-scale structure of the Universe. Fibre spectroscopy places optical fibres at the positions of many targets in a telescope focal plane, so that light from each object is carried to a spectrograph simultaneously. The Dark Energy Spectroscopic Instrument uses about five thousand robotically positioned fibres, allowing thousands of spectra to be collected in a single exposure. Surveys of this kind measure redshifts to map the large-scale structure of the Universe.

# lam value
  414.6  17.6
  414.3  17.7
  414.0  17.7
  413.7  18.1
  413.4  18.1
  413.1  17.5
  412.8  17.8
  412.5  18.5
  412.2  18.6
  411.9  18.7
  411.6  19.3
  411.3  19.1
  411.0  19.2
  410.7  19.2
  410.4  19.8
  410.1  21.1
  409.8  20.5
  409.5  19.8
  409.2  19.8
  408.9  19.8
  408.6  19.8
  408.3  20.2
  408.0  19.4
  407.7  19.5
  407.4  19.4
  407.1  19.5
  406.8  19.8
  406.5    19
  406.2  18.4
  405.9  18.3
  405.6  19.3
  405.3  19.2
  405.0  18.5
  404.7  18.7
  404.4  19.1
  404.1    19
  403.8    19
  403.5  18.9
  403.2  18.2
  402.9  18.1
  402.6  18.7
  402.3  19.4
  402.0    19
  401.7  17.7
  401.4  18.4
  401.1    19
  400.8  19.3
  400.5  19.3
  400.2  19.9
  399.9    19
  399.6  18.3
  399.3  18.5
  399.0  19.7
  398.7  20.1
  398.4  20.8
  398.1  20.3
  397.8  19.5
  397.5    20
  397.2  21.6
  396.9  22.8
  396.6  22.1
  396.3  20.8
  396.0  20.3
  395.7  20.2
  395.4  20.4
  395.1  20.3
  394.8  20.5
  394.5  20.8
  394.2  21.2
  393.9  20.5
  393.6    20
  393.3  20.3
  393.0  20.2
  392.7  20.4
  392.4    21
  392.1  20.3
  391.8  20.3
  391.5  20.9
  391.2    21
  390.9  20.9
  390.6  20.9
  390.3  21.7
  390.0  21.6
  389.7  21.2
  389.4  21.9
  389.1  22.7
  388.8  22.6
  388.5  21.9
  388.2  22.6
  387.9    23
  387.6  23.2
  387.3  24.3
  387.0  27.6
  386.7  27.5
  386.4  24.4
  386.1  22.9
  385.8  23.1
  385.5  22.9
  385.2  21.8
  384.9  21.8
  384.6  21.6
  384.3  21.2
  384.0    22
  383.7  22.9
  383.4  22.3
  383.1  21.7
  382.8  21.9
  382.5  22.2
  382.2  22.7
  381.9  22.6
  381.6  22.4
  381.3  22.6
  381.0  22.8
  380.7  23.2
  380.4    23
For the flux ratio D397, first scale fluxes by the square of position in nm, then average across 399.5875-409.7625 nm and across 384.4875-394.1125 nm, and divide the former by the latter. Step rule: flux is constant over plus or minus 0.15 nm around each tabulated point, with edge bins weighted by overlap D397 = 0.94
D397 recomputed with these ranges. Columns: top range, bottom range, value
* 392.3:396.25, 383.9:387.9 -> 0.91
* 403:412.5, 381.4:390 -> 0.95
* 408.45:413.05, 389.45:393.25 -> 1.02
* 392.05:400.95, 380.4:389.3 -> 0.94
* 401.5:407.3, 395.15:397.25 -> 0.93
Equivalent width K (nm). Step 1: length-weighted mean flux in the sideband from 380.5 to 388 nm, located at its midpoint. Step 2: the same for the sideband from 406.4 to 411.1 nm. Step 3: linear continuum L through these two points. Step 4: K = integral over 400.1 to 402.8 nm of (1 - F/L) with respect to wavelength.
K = 0.23 nm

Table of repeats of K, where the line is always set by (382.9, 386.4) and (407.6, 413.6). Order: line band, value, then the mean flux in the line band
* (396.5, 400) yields 0.084 nm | 20.2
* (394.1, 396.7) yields 0.042 nm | 20.7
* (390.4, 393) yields 0.093 nm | 20.7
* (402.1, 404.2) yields 0.144 nm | 18.8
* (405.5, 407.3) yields 0.064 nm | 19.1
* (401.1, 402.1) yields 0.093 nm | 18.4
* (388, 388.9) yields -0.022 nm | 22.4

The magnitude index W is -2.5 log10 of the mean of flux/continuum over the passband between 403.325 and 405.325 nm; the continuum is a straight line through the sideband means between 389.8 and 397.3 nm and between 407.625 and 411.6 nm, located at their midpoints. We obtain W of 0.07 mag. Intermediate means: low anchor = 20.8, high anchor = 19.8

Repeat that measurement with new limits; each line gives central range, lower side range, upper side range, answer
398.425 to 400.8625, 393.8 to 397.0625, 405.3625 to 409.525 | 0.06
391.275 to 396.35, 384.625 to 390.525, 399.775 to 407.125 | 0.05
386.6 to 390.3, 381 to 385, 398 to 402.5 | -0.10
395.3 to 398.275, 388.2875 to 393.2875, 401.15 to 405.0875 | -0.04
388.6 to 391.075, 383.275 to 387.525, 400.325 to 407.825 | 0.03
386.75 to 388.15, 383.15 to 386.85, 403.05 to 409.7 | -0.10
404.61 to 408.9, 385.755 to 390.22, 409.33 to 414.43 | 0.03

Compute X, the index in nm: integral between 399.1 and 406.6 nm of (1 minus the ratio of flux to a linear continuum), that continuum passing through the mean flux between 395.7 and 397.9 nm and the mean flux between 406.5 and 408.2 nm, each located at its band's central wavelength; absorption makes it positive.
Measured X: 0.491 nm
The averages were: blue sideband 21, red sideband 19.5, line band 18.8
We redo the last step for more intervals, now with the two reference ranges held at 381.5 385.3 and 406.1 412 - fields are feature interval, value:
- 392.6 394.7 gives 0.06 nm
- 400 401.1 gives 0.05 nm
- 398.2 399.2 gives 0.02 nm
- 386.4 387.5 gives -0.22 nm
